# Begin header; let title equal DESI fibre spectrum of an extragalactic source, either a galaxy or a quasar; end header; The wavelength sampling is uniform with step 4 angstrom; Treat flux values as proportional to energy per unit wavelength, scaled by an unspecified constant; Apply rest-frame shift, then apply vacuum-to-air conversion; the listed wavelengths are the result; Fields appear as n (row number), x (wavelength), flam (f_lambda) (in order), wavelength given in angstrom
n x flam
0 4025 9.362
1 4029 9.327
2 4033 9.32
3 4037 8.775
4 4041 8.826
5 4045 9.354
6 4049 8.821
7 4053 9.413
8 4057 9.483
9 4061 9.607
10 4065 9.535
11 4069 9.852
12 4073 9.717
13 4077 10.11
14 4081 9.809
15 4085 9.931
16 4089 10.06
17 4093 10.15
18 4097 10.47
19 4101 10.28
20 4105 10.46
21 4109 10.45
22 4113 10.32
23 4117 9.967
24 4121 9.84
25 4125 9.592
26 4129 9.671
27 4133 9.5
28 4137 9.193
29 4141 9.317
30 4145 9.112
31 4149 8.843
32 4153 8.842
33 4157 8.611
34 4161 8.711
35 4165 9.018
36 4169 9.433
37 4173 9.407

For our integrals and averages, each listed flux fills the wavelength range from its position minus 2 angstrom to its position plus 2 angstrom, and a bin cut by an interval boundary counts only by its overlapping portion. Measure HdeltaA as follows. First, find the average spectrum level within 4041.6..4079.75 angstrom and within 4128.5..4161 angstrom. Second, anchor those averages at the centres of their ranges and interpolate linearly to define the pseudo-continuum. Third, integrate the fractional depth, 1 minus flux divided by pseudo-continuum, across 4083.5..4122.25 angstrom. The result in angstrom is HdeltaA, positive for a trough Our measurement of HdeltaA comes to -3.8 angstrom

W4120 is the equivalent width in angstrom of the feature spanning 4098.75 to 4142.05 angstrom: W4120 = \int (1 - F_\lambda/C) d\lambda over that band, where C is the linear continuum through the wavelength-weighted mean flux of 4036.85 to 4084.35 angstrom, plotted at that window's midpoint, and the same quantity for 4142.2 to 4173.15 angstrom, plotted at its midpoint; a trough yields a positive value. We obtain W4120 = -3.4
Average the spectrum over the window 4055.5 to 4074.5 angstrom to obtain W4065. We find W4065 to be 9.64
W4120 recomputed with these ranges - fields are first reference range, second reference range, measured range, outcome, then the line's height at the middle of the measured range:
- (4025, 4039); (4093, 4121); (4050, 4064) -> 0.1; 9.54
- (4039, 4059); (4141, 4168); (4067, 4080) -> -1.1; 9.12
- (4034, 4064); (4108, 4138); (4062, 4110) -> -2.7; 9.51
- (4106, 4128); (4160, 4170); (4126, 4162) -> 1.4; 9.48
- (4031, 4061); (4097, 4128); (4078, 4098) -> -0.6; 9.78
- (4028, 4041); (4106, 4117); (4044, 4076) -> 0.0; 9.49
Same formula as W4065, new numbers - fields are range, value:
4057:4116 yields 10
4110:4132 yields 9.89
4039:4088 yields 9.55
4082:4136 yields 10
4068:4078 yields 9.88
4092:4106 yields 10.3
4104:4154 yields 9.62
